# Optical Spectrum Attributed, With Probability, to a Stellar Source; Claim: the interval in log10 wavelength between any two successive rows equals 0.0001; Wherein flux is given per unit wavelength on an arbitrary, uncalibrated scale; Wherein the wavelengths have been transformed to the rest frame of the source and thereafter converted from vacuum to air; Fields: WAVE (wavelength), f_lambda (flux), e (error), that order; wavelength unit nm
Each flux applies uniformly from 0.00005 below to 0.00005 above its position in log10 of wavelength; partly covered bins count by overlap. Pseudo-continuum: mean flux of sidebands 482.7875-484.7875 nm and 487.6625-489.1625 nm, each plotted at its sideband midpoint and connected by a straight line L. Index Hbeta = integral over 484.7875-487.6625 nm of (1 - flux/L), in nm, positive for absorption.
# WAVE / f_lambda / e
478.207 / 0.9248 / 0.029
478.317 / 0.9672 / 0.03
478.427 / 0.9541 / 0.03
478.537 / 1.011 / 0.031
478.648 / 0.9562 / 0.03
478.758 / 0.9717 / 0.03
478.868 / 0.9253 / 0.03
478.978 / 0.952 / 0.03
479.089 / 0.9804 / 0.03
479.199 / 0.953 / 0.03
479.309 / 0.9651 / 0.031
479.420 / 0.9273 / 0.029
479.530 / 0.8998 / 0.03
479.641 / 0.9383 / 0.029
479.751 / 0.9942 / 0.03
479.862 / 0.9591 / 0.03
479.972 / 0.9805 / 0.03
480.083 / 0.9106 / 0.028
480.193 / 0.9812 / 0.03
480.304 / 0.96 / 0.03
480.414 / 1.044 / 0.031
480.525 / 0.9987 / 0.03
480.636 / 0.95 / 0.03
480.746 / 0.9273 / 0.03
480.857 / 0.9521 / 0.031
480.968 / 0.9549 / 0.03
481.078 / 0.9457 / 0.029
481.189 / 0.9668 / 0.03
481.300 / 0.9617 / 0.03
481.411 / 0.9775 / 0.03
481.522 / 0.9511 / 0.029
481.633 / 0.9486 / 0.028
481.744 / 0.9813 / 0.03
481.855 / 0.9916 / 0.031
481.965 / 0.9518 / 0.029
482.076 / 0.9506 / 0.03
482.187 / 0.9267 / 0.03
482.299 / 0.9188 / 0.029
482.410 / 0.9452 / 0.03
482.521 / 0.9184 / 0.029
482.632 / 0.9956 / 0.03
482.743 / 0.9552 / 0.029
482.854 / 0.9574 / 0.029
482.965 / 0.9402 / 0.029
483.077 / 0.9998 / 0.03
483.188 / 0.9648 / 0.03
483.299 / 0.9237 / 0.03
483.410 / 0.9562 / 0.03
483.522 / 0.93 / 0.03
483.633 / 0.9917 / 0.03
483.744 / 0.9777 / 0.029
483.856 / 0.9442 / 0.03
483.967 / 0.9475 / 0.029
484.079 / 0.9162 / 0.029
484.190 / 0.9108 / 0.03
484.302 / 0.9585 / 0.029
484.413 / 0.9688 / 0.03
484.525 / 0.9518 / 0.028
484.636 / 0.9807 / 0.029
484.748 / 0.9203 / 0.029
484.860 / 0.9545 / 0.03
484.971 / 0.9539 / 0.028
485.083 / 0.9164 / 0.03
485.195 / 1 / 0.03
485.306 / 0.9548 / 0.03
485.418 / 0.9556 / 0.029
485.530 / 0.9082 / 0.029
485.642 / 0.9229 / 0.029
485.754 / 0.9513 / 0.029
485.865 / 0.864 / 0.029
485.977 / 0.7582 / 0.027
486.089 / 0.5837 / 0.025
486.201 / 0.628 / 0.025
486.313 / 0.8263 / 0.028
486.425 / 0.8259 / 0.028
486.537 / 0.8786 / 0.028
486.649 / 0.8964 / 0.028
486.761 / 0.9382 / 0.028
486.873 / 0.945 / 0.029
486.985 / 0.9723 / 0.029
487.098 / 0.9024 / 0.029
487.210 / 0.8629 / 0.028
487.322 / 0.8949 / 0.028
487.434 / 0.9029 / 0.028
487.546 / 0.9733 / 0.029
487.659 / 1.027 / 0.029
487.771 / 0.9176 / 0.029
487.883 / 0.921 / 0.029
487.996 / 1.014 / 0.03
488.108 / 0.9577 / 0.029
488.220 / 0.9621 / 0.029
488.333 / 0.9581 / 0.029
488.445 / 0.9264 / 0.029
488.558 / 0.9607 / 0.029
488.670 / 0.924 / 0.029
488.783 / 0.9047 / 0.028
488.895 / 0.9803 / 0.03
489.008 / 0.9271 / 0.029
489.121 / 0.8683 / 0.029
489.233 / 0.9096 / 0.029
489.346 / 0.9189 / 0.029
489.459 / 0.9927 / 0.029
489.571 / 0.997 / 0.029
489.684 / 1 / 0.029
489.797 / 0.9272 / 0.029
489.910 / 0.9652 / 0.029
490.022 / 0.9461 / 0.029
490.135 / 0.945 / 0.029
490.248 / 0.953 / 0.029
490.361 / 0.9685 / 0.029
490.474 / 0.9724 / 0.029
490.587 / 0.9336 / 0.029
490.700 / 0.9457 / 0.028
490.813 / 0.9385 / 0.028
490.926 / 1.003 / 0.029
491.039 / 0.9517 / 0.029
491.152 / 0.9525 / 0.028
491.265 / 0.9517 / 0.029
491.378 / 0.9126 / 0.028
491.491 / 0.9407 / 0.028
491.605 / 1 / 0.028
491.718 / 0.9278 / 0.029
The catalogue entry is 0.18 nm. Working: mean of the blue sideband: 0.952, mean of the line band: 0.89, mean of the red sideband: 0.944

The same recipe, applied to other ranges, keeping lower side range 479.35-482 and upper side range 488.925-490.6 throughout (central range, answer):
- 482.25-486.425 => 0.16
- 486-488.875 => 0.16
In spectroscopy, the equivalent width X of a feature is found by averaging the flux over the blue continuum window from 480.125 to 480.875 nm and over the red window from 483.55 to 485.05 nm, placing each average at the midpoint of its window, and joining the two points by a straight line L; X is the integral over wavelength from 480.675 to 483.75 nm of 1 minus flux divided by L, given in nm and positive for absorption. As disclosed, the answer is 0.026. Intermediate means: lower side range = 0.974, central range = 0.956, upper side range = 0.951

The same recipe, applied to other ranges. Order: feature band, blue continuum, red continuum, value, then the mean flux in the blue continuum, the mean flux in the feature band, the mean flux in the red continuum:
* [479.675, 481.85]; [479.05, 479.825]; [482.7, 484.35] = -0.03 nm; 0.951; 0.966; 0.951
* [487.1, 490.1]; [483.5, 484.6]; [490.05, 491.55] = 0.03 nm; 0.951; 0.943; 0.951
